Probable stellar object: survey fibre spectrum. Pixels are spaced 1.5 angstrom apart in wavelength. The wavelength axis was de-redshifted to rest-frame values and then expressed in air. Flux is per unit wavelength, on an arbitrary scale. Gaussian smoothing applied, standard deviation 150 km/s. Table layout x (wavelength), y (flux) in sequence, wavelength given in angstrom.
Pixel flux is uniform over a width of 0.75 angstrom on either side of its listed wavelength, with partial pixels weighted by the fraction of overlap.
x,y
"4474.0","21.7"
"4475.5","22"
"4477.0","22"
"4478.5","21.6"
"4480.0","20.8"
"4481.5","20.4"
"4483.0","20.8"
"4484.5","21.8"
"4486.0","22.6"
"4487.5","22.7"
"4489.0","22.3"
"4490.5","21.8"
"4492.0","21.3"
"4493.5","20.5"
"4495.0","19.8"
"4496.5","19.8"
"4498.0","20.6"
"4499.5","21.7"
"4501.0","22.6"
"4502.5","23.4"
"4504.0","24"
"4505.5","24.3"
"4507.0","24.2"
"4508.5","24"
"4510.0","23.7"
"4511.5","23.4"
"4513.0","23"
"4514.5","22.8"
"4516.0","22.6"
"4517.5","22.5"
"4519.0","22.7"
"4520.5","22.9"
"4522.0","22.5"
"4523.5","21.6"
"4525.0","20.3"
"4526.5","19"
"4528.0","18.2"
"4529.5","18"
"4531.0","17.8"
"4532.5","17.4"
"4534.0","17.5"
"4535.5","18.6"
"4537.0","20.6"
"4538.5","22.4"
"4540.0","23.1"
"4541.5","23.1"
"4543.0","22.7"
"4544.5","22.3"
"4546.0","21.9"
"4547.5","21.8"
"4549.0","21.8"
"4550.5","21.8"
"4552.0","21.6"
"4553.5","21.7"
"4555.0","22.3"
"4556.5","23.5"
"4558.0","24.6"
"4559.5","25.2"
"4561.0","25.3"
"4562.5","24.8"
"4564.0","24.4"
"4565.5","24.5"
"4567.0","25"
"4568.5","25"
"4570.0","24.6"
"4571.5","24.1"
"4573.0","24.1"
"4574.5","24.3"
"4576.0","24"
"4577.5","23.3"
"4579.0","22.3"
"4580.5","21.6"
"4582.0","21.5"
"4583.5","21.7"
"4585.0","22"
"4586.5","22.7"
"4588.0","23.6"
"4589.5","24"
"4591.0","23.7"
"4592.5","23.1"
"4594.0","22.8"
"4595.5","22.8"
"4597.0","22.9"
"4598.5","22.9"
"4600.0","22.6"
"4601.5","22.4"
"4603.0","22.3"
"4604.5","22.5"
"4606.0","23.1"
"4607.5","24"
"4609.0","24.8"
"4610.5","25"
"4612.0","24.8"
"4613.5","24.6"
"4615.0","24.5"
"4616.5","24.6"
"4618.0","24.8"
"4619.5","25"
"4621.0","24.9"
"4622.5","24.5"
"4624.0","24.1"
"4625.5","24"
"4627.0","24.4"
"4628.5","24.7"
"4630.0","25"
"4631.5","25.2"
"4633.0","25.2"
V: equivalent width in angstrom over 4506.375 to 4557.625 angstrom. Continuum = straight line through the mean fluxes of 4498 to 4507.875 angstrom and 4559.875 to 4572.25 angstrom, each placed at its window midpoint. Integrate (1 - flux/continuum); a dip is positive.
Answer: 4.92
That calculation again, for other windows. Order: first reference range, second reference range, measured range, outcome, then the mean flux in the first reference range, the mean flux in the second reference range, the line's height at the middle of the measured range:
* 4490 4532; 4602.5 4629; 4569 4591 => 0.21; 21.7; 24.3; 23.4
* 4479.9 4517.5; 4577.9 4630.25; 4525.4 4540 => 2.30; 22.2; 23.5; 22.6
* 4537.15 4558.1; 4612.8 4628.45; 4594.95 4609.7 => 0.60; 22.4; 24.5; 24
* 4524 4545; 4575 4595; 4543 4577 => -3.31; 20.1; 22.8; 21.5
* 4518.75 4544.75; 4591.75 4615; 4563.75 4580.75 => -1.41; 20.5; 23.4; 22.2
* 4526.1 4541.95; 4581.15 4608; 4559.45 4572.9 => -2.17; 19.6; 22.8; 21.3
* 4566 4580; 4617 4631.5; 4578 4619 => 1.82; 24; 24.6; 24.3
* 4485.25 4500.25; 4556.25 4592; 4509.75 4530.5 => 0.52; 21.3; 23.7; 22.1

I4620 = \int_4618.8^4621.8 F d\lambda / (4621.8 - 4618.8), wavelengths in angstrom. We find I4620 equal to 24.9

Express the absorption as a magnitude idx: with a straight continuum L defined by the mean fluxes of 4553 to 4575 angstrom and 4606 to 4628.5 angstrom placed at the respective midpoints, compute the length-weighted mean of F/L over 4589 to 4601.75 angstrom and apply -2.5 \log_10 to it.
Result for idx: 0.06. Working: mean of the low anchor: 24.3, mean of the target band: 23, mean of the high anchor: 24.5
